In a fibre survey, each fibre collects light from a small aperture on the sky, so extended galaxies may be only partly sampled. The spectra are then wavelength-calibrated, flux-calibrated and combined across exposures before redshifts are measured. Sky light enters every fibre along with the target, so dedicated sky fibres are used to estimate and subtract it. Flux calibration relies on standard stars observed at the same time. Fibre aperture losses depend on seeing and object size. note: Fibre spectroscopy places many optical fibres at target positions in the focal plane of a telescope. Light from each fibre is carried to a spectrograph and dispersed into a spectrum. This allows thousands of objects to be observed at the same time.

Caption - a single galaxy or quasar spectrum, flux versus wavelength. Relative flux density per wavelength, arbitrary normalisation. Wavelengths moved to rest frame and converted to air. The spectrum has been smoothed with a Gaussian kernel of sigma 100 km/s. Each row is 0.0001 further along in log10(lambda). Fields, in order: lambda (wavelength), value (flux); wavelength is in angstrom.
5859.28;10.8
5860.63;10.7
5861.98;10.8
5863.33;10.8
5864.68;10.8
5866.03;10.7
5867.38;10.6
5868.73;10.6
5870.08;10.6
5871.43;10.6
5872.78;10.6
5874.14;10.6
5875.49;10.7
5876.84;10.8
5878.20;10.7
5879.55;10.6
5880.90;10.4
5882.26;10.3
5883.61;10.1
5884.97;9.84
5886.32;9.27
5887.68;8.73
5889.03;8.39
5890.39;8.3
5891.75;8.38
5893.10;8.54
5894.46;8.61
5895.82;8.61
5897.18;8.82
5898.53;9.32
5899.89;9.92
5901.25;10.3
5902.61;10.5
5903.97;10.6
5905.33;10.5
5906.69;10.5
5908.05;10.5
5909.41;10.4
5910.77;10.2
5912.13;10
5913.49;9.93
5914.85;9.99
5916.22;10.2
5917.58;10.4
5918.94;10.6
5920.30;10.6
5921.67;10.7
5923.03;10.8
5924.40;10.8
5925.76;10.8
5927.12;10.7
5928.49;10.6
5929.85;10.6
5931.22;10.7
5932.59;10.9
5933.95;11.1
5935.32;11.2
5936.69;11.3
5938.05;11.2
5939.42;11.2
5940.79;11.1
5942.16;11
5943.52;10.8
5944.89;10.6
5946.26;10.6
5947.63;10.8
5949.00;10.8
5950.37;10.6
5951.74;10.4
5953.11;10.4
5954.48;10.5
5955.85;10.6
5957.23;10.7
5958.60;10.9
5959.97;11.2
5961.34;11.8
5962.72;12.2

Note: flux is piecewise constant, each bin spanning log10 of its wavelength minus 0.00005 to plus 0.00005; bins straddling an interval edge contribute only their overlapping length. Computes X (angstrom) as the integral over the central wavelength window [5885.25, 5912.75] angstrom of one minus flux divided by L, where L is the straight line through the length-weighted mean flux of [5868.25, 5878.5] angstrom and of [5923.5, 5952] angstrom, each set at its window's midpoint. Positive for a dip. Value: 3.1 angstrom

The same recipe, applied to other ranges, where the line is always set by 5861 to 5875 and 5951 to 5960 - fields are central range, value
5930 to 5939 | -0.3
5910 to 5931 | 0.4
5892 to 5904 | 1.5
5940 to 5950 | -0.2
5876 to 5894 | 1.9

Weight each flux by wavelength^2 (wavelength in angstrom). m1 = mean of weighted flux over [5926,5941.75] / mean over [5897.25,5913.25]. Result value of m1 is 1.1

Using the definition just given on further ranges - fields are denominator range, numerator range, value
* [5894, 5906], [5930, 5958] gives 1.13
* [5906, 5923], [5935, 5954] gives 1.06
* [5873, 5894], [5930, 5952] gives 1.14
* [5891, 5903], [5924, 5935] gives 1.19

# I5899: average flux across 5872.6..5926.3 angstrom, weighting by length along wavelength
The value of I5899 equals 9.99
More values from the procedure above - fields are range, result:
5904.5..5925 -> 10.4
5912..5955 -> 10.7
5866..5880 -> 10.6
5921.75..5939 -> 10.9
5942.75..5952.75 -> 10.7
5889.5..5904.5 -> 9.24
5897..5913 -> 10.2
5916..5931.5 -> 10.6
